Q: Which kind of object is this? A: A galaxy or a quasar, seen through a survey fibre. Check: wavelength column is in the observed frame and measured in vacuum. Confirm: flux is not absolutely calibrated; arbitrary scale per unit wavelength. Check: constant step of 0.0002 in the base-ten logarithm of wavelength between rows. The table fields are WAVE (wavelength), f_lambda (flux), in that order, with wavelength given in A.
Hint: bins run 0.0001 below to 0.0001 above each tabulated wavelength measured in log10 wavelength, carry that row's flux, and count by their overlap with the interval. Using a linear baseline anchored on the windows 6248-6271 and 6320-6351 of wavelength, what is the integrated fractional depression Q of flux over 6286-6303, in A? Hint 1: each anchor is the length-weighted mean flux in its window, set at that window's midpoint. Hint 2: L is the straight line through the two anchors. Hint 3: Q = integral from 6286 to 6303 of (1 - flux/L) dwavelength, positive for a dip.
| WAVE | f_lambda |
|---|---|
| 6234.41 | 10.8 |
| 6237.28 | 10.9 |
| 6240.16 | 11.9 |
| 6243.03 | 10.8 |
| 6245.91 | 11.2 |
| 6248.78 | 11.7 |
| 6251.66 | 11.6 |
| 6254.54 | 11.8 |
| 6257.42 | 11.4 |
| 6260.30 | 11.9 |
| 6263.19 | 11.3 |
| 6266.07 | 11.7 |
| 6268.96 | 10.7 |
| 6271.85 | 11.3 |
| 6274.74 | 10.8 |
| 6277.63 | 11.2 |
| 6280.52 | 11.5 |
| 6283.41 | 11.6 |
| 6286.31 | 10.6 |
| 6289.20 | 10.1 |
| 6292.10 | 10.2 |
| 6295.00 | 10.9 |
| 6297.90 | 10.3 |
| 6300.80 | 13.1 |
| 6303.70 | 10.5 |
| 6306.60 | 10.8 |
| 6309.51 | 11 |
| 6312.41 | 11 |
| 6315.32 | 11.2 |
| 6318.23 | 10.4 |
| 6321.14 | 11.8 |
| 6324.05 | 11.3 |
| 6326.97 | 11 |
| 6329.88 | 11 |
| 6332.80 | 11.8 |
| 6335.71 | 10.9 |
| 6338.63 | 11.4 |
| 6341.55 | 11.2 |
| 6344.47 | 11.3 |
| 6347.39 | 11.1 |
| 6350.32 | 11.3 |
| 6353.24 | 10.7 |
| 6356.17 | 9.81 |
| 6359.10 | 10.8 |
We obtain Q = 0.8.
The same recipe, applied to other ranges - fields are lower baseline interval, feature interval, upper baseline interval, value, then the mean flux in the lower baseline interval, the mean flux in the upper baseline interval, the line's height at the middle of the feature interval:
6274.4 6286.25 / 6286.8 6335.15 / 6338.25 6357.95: 0.4 A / 11.2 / 10.9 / 11.1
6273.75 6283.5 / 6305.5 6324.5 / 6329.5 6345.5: 0.4 A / 11.3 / 11.3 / 11.3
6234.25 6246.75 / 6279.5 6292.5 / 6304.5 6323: 0.3 A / 11.1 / 11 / 11.1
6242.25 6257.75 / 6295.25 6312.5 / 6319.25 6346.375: 0.3 A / 11.4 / 11.3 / 11.3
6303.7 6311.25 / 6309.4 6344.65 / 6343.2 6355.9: -0.9 A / 10.8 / 11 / 10.9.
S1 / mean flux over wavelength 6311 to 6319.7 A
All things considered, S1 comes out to 10.9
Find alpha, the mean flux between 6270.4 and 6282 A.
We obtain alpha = 11.2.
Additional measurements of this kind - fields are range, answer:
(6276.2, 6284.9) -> 11.4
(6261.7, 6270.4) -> 11.2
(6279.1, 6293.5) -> 10.8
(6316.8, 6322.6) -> 11.1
